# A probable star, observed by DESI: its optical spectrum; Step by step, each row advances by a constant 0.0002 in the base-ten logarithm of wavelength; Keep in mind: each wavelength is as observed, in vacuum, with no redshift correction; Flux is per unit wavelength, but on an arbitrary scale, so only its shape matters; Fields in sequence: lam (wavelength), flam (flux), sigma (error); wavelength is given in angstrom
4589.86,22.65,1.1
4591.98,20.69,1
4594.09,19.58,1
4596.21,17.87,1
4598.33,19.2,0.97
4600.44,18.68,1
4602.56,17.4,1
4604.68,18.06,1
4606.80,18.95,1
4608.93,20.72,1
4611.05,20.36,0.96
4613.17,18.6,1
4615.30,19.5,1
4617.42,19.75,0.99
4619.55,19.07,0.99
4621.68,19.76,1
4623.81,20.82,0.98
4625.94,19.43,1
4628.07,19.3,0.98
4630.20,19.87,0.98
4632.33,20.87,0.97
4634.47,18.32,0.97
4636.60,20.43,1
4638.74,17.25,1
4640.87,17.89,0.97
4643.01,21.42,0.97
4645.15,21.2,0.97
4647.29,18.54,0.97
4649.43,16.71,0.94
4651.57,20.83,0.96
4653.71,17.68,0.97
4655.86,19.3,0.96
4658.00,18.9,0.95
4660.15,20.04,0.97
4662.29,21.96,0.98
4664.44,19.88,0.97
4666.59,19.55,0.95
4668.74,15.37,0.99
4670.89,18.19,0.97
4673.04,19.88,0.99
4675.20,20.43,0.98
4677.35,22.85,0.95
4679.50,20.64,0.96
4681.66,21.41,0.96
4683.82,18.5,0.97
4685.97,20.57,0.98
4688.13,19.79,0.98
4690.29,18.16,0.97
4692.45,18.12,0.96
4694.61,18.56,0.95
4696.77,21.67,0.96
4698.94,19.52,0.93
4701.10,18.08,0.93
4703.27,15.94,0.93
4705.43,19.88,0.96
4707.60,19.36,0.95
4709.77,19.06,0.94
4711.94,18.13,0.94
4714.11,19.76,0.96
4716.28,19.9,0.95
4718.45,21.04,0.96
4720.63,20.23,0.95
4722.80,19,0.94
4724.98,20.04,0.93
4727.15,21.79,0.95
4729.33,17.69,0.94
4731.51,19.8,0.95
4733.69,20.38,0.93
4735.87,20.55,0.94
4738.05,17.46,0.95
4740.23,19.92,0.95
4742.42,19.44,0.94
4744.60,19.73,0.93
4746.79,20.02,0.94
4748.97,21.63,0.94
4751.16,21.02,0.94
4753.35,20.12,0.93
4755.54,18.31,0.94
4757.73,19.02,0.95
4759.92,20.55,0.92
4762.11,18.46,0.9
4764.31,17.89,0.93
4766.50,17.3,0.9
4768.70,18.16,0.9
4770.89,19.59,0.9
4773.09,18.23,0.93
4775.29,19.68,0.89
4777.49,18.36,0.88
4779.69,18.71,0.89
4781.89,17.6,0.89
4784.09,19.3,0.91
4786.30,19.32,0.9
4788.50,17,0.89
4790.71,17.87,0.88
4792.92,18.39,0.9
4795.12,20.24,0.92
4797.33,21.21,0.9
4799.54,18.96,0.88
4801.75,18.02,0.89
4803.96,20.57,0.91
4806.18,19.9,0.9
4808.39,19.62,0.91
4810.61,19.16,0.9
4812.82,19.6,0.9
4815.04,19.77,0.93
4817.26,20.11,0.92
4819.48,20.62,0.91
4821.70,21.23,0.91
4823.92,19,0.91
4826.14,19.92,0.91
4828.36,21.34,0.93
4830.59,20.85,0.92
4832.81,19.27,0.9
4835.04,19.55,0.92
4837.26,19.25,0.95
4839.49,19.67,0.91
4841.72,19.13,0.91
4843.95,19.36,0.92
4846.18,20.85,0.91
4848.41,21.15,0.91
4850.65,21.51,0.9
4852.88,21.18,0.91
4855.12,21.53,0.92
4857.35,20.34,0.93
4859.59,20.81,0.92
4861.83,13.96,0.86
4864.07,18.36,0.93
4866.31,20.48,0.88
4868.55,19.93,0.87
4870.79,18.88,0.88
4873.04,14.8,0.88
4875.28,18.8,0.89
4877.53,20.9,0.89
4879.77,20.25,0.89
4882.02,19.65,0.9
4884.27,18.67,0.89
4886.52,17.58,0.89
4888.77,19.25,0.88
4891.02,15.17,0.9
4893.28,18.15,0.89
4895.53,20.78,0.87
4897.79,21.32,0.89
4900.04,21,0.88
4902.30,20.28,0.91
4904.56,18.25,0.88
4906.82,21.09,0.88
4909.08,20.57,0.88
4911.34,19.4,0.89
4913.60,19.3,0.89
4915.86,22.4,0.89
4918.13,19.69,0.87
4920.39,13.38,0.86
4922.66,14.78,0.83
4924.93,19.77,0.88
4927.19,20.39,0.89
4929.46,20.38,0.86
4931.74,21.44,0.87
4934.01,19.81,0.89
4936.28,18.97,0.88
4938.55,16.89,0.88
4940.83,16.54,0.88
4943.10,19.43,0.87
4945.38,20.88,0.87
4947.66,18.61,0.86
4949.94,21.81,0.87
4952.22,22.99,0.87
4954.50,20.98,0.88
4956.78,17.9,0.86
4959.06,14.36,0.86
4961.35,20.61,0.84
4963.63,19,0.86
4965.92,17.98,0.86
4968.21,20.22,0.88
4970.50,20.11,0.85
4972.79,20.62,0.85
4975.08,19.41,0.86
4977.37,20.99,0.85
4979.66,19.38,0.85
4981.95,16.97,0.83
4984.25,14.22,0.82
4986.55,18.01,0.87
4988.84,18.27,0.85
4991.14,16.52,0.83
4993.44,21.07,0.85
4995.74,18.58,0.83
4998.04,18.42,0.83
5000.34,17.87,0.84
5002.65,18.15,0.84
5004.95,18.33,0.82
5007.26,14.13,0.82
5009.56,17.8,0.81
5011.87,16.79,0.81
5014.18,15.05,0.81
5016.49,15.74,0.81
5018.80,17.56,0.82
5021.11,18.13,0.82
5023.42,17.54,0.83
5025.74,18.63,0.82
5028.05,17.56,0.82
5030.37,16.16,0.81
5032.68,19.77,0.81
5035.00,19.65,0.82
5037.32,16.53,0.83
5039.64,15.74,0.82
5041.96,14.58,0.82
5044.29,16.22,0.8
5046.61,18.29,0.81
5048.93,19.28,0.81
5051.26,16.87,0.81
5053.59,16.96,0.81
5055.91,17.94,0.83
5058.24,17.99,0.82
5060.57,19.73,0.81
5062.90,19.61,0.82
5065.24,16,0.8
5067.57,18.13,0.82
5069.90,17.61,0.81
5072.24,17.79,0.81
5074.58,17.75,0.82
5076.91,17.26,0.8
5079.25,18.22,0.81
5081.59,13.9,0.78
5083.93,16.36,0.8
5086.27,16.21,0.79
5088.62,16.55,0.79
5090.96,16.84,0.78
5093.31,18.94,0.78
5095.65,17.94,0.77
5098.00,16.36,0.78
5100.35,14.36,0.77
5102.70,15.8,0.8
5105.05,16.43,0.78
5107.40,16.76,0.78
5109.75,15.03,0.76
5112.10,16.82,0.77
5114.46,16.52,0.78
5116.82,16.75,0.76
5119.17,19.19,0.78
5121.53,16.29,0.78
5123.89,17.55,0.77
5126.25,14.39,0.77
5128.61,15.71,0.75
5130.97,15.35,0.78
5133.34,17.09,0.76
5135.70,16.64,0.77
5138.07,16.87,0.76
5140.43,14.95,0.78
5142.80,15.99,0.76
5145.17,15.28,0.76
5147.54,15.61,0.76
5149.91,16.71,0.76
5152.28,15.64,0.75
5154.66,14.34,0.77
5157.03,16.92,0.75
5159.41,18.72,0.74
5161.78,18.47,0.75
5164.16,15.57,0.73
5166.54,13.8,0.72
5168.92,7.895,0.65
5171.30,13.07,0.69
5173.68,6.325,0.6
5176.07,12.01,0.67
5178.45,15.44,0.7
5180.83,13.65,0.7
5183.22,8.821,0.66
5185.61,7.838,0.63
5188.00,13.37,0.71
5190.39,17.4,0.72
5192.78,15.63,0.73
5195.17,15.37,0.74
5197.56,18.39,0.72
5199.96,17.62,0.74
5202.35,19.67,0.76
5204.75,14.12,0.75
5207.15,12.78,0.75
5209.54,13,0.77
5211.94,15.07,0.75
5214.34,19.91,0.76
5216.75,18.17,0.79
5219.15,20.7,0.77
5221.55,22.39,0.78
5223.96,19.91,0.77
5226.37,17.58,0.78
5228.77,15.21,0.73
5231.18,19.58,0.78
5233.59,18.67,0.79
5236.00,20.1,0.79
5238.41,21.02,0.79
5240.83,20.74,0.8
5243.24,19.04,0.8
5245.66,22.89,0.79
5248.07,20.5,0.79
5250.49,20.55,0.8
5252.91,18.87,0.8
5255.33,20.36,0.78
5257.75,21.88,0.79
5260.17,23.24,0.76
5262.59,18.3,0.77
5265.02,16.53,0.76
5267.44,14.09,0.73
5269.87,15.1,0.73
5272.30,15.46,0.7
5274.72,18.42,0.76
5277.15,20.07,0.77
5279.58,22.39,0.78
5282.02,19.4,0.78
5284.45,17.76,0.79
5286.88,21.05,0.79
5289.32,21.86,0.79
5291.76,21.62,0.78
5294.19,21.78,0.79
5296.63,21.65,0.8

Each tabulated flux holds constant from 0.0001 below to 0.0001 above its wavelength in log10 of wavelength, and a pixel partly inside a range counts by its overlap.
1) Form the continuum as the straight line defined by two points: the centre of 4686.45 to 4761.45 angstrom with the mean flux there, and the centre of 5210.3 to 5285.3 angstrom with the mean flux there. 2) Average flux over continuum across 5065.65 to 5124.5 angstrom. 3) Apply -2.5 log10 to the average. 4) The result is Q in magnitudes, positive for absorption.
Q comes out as 0.145 mag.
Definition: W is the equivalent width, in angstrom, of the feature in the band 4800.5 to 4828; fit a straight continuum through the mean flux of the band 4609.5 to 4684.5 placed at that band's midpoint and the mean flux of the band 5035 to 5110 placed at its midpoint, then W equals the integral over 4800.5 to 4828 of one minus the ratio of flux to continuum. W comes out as -1.8 angstrom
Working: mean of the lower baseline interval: 19.6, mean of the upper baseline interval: 17.1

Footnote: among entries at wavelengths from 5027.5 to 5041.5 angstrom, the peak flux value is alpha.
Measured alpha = 19.77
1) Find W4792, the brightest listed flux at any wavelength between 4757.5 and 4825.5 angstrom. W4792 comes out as 21.23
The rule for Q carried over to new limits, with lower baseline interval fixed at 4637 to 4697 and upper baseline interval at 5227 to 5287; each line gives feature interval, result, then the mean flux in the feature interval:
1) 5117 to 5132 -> 0.17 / 16.5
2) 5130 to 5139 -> 0.17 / 16.5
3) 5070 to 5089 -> 0.15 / 16.8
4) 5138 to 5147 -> 0.23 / 15.6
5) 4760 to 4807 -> 0.03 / 18.8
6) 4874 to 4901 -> 0.01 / 19.3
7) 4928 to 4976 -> -0.01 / 19.5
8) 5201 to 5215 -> 0.22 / 15.6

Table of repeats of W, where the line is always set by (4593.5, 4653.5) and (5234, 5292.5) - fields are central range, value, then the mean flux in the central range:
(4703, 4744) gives -0.4 angstrom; 19.5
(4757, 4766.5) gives 0.3 angstrom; 18.8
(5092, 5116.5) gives 3.8 angstrom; 16.5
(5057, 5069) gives 0.8 angstrom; 18.3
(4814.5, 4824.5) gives -0.4 angstrom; 20.2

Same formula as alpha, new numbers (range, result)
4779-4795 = 19.32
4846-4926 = 22.4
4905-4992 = 22.99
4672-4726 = 22.85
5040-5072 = 19.73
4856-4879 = 20.9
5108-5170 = 19.19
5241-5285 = 23.24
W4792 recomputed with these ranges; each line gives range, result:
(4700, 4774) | 21.79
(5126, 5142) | 17.09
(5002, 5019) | 18.33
